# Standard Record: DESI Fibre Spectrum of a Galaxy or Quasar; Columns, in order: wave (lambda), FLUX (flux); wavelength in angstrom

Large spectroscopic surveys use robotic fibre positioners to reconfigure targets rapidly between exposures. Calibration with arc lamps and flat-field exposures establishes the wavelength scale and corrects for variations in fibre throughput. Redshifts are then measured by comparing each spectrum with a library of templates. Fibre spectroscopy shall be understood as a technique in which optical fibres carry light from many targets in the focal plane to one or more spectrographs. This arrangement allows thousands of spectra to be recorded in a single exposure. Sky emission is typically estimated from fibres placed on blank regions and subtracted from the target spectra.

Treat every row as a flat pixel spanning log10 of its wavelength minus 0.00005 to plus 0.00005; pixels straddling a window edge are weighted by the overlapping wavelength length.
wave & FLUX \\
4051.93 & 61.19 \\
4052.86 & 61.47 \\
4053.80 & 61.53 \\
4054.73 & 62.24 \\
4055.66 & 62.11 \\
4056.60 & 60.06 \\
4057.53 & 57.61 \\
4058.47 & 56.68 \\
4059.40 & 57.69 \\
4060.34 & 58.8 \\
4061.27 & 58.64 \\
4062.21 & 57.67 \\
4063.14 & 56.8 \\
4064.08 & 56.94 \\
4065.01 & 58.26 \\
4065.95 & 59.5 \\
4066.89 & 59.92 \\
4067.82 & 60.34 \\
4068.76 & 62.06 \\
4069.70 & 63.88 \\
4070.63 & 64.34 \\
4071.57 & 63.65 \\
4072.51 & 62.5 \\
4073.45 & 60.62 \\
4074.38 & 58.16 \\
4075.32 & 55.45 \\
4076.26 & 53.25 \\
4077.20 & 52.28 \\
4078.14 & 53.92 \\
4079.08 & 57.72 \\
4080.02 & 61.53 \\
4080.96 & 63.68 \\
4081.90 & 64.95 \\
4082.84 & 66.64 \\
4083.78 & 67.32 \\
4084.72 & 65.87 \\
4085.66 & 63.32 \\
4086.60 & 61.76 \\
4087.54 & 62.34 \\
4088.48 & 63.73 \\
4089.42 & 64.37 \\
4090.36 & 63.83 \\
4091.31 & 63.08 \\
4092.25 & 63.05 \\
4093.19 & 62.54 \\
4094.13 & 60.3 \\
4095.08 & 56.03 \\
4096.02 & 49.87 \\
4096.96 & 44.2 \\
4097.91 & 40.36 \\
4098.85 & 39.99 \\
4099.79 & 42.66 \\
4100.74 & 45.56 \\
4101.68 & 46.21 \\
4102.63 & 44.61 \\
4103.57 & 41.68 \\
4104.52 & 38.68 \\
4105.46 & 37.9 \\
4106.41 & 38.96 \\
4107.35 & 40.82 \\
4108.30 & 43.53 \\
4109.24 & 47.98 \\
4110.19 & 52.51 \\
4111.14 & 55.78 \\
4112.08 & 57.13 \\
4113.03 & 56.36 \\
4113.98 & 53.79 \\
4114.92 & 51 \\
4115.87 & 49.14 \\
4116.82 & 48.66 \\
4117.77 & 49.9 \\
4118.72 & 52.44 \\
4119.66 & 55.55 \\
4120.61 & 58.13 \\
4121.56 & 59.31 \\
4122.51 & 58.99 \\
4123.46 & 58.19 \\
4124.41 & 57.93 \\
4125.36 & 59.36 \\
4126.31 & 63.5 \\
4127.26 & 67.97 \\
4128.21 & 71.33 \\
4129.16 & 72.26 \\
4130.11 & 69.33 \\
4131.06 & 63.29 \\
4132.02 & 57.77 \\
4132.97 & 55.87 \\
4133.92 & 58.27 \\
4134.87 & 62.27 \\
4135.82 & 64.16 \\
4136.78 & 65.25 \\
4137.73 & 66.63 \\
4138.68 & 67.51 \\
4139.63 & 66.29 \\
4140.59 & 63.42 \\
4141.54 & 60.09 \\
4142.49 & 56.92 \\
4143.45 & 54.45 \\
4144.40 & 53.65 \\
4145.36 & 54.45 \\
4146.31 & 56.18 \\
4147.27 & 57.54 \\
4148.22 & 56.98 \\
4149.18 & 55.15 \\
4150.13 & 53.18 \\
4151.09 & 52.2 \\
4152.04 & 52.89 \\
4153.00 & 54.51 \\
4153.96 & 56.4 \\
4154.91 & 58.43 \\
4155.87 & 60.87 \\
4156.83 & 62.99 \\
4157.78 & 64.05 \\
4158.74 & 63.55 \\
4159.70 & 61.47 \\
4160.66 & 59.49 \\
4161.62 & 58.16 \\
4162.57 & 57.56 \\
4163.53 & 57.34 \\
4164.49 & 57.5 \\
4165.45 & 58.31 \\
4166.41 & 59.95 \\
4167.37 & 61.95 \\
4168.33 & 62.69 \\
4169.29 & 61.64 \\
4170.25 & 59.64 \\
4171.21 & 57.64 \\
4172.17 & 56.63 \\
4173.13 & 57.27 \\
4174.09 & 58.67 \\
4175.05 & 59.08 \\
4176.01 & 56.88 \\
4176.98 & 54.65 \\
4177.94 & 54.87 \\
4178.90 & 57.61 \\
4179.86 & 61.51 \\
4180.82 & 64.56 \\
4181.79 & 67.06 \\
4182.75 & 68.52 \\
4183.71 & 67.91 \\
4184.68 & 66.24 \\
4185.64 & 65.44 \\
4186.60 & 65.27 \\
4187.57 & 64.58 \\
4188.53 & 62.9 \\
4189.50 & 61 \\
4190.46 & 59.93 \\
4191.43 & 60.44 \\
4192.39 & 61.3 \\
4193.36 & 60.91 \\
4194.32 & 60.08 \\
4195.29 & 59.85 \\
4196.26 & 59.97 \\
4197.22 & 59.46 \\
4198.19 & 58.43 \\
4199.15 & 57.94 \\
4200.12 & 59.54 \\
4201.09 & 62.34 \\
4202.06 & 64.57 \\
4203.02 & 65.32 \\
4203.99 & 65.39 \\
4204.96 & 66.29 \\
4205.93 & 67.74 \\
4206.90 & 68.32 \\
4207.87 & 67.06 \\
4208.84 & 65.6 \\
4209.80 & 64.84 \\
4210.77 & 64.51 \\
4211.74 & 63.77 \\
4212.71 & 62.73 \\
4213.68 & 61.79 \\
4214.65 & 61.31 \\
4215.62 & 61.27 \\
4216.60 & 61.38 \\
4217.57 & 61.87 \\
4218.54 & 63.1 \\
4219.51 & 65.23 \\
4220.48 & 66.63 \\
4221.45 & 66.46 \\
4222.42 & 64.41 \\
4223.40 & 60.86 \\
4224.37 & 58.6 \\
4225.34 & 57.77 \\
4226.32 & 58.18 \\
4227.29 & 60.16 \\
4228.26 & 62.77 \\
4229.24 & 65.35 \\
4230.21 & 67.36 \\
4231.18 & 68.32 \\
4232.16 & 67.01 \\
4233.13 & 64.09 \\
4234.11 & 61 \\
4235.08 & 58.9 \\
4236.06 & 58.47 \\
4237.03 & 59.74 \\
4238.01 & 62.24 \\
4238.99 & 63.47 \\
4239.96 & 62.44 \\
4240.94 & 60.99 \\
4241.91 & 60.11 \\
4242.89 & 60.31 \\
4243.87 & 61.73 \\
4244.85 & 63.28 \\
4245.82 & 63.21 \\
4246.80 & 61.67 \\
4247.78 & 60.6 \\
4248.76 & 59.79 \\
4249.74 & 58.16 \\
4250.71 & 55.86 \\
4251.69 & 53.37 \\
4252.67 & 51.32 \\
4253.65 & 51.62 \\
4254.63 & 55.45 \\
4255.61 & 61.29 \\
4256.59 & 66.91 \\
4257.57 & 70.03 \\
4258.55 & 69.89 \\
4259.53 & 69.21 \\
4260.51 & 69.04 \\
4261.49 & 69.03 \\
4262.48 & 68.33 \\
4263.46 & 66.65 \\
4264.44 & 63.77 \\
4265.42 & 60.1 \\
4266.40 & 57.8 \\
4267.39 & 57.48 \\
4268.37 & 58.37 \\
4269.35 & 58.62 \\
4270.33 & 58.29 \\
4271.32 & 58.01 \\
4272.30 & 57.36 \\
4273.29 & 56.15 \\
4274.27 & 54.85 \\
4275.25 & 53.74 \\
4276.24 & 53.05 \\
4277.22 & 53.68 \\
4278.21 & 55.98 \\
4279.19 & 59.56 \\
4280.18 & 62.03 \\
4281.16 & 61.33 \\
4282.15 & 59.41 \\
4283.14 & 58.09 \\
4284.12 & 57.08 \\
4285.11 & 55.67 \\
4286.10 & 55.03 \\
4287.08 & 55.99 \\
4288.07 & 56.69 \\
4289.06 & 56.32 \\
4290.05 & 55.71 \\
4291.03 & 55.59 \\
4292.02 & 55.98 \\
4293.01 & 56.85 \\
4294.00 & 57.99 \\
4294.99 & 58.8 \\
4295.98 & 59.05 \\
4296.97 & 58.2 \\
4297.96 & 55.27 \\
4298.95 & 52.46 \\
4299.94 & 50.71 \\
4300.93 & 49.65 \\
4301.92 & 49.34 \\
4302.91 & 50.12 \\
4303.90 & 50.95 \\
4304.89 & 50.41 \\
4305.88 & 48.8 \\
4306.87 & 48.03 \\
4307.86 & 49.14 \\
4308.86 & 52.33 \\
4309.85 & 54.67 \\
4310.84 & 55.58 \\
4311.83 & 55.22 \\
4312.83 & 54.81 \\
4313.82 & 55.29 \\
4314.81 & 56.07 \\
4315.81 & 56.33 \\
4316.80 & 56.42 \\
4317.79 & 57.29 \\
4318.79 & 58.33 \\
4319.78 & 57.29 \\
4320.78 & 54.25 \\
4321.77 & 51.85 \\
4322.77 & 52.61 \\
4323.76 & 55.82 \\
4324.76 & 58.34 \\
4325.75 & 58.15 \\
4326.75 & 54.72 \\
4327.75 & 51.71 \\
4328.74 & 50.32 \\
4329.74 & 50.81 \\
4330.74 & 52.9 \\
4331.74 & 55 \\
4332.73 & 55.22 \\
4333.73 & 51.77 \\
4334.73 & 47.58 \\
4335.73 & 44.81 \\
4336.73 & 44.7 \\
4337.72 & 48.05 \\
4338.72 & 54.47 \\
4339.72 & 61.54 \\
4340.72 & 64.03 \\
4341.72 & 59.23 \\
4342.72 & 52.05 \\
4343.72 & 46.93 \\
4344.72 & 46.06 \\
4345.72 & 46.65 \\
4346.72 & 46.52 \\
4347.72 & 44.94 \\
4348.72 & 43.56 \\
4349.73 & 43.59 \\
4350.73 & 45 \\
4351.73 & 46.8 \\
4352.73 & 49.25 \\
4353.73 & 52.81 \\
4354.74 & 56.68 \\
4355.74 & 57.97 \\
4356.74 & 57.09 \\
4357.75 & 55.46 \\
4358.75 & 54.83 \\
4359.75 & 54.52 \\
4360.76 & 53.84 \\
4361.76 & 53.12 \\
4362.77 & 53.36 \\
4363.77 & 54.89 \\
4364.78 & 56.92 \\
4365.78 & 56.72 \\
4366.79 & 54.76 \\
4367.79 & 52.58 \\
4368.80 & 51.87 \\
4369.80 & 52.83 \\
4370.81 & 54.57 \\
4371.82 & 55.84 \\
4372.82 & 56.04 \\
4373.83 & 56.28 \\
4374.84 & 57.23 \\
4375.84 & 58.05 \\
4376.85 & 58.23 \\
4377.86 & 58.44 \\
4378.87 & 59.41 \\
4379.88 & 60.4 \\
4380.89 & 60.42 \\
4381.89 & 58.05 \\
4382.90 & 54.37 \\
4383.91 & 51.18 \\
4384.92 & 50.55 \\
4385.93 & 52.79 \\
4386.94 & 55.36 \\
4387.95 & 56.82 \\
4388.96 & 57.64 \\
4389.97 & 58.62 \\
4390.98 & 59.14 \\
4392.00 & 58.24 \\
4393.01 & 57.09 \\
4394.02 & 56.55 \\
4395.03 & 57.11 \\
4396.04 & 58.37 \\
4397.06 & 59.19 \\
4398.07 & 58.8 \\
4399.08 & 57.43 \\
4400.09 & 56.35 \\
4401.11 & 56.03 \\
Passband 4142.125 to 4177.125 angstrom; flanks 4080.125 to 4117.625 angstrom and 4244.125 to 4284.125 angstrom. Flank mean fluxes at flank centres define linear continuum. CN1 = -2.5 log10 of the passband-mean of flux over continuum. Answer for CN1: -0.039 mag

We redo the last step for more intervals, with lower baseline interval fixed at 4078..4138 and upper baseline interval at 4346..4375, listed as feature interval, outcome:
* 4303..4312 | 0.04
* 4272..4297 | -0.06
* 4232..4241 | -0.14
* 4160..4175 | -0.07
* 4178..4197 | -0.14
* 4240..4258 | -0.11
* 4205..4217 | -0.17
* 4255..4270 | -0.19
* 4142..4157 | 0.00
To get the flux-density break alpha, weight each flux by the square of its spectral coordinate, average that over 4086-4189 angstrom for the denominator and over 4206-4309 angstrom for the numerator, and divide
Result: 1.1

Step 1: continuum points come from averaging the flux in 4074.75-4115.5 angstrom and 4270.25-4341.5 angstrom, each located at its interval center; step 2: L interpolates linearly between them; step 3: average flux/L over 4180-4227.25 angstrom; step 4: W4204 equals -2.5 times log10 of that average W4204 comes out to -0.162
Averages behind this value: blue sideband 53.9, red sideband 54.7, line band 63.1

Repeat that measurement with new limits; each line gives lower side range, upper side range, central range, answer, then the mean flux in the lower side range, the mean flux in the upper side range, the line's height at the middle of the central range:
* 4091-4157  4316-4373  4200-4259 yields -0.153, 55.3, 52.9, 54.2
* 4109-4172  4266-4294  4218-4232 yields -0.102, 58.7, 57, 57.7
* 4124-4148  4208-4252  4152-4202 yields 0.026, 61.8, 62.1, 61.9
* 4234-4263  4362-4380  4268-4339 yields 0.085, 61.6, 55.9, 59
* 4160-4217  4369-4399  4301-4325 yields 0.095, 61.6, 56.8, 58.5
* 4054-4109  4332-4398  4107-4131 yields -0.014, 56.2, 54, 55.9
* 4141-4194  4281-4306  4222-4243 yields -0.086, 59.5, 55.1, 57.2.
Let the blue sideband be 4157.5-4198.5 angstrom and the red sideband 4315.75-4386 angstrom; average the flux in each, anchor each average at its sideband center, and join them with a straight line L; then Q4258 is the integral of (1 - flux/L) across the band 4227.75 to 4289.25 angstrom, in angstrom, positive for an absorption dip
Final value -3.2 angstrom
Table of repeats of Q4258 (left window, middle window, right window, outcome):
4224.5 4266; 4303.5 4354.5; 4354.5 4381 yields 5.1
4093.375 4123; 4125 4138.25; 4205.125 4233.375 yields -3.0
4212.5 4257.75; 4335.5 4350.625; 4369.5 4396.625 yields 2.1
